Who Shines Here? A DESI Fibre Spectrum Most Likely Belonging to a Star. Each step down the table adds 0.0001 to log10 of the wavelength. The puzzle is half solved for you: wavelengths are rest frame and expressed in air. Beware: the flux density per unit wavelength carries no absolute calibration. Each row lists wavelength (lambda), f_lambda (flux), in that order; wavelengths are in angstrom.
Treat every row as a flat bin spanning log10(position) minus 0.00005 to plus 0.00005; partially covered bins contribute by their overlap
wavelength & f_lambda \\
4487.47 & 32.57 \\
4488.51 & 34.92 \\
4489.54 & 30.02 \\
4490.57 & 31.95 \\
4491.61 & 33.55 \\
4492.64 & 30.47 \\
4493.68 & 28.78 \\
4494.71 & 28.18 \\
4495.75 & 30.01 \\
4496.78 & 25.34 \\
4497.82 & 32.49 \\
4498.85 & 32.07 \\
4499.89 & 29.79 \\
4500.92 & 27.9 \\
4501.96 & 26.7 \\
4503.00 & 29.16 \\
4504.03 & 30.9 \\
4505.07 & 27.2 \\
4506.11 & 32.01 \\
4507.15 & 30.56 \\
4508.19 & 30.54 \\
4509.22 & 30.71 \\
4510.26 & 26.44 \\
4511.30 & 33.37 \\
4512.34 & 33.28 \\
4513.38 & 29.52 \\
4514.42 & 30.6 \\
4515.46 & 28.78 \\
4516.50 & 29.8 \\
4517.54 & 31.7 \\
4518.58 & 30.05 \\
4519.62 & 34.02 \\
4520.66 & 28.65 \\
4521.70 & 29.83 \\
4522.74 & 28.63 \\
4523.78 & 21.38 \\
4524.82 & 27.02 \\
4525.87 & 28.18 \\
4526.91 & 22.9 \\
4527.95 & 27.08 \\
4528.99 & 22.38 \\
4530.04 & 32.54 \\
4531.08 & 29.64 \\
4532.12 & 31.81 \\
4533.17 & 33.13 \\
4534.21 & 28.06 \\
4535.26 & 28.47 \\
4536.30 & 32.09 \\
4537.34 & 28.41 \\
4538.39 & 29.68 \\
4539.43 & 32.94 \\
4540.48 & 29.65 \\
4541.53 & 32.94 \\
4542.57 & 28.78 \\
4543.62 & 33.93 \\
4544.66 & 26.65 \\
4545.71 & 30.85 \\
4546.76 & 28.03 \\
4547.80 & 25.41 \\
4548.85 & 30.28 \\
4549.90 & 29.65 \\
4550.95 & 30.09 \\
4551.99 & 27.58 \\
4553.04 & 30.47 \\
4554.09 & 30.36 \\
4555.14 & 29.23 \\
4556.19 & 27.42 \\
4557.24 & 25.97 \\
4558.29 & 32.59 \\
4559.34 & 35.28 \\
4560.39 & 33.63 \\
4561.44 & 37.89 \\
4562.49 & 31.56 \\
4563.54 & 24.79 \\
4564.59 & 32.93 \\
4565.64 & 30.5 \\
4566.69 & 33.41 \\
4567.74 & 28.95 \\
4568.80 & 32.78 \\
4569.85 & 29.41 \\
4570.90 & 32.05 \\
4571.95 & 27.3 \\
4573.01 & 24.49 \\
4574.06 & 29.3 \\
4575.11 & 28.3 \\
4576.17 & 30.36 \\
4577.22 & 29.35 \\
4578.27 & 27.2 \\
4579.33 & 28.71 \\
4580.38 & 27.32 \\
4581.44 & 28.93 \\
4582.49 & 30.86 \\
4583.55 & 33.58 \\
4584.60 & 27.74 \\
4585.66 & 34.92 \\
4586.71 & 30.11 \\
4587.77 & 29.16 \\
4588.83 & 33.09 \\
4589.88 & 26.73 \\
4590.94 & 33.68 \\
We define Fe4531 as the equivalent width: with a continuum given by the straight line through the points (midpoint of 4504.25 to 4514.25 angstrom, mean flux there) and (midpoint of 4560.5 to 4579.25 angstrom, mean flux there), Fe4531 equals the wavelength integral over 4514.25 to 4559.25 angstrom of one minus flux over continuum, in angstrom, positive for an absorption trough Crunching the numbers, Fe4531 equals 1.4 angstrom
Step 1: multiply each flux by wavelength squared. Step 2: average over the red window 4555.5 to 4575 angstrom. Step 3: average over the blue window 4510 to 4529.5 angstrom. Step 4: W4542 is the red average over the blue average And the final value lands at 1.1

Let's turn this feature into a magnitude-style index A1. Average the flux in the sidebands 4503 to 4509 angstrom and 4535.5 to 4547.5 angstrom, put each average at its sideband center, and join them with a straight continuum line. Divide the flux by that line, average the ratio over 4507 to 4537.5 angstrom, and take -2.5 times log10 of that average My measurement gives 0.03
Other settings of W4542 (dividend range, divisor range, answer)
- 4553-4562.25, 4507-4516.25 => 1.06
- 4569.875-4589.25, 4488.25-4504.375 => 1.02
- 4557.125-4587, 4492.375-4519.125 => 1.05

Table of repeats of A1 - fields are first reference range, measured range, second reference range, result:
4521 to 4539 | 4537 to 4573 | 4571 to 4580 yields -0.07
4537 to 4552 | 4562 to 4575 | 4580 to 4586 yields 0.02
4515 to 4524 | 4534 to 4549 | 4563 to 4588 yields -0.01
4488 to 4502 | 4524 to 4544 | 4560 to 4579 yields 0.03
